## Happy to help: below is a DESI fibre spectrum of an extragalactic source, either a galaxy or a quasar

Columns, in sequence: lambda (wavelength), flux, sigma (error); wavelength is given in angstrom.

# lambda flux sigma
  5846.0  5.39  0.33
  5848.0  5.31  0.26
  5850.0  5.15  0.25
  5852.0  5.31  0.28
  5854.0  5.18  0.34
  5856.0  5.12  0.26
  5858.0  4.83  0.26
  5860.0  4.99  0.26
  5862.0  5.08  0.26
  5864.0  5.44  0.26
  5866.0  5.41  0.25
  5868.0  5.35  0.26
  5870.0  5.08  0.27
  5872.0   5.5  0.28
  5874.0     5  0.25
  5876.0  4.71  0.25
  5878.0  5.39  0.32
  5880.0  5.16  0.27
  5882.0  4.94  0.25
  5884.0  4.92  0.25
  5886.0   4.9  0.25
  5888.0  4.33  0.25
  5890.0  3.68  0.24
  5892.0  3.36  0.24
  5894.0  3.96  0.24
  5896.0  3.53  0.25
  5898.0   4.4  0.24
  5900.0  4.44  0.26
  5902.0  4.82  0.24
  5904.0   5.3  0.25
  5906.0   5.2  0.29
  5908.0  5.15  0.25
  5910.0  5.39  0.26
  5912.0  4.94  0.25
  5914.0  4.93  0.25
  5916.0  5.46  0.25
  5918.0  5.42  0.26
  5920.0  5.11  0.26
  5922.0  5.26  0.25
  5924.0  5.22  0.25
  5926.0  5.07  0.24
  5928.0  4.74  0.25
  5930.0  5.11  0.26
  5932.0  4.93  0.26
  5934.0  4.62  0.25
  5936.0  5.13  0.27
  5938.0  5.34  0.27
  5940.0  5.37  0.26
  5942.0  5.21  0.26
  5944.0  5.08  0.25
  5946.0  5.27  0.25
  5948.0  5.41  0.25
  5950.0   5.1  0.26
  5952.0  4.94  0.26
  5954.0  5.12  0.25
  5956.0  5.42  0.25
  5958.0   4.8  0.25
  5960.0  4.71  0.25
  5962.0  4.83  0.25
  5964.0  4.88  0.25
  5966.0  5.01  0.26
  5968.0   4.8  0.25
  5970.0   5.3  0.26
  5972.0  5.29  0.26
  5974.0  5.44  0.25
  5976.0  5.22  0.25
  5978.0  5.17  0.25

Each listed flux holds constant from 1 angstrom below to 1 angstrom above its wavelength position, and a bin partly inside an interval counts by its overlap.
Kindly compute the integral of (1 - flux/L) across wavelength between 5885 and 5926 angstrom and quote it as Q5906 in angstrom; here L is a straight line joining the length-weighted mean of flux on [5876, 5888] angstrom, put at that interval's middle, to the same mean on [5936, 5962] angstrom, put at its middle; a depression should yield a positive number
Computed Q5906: 2.3 angstrom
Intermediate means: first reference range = 4.97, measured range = 4.75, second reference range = 5.13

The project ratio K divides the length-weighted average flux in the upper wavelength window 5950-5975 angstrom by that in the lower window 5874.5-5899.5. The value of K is 1.13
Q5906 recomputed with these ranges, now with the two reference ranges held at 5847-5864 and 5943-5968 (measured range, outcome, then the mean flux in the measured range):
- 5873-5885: 0.23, 5.02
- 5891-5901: 2.28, 3.94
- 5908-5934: -0.20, 5.11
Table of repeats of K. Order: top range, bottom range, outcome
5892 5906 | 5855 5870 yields 0.85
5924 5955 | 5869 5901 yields 1.11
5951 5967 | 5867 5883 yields 0.97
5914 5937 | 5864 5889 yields 1.00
